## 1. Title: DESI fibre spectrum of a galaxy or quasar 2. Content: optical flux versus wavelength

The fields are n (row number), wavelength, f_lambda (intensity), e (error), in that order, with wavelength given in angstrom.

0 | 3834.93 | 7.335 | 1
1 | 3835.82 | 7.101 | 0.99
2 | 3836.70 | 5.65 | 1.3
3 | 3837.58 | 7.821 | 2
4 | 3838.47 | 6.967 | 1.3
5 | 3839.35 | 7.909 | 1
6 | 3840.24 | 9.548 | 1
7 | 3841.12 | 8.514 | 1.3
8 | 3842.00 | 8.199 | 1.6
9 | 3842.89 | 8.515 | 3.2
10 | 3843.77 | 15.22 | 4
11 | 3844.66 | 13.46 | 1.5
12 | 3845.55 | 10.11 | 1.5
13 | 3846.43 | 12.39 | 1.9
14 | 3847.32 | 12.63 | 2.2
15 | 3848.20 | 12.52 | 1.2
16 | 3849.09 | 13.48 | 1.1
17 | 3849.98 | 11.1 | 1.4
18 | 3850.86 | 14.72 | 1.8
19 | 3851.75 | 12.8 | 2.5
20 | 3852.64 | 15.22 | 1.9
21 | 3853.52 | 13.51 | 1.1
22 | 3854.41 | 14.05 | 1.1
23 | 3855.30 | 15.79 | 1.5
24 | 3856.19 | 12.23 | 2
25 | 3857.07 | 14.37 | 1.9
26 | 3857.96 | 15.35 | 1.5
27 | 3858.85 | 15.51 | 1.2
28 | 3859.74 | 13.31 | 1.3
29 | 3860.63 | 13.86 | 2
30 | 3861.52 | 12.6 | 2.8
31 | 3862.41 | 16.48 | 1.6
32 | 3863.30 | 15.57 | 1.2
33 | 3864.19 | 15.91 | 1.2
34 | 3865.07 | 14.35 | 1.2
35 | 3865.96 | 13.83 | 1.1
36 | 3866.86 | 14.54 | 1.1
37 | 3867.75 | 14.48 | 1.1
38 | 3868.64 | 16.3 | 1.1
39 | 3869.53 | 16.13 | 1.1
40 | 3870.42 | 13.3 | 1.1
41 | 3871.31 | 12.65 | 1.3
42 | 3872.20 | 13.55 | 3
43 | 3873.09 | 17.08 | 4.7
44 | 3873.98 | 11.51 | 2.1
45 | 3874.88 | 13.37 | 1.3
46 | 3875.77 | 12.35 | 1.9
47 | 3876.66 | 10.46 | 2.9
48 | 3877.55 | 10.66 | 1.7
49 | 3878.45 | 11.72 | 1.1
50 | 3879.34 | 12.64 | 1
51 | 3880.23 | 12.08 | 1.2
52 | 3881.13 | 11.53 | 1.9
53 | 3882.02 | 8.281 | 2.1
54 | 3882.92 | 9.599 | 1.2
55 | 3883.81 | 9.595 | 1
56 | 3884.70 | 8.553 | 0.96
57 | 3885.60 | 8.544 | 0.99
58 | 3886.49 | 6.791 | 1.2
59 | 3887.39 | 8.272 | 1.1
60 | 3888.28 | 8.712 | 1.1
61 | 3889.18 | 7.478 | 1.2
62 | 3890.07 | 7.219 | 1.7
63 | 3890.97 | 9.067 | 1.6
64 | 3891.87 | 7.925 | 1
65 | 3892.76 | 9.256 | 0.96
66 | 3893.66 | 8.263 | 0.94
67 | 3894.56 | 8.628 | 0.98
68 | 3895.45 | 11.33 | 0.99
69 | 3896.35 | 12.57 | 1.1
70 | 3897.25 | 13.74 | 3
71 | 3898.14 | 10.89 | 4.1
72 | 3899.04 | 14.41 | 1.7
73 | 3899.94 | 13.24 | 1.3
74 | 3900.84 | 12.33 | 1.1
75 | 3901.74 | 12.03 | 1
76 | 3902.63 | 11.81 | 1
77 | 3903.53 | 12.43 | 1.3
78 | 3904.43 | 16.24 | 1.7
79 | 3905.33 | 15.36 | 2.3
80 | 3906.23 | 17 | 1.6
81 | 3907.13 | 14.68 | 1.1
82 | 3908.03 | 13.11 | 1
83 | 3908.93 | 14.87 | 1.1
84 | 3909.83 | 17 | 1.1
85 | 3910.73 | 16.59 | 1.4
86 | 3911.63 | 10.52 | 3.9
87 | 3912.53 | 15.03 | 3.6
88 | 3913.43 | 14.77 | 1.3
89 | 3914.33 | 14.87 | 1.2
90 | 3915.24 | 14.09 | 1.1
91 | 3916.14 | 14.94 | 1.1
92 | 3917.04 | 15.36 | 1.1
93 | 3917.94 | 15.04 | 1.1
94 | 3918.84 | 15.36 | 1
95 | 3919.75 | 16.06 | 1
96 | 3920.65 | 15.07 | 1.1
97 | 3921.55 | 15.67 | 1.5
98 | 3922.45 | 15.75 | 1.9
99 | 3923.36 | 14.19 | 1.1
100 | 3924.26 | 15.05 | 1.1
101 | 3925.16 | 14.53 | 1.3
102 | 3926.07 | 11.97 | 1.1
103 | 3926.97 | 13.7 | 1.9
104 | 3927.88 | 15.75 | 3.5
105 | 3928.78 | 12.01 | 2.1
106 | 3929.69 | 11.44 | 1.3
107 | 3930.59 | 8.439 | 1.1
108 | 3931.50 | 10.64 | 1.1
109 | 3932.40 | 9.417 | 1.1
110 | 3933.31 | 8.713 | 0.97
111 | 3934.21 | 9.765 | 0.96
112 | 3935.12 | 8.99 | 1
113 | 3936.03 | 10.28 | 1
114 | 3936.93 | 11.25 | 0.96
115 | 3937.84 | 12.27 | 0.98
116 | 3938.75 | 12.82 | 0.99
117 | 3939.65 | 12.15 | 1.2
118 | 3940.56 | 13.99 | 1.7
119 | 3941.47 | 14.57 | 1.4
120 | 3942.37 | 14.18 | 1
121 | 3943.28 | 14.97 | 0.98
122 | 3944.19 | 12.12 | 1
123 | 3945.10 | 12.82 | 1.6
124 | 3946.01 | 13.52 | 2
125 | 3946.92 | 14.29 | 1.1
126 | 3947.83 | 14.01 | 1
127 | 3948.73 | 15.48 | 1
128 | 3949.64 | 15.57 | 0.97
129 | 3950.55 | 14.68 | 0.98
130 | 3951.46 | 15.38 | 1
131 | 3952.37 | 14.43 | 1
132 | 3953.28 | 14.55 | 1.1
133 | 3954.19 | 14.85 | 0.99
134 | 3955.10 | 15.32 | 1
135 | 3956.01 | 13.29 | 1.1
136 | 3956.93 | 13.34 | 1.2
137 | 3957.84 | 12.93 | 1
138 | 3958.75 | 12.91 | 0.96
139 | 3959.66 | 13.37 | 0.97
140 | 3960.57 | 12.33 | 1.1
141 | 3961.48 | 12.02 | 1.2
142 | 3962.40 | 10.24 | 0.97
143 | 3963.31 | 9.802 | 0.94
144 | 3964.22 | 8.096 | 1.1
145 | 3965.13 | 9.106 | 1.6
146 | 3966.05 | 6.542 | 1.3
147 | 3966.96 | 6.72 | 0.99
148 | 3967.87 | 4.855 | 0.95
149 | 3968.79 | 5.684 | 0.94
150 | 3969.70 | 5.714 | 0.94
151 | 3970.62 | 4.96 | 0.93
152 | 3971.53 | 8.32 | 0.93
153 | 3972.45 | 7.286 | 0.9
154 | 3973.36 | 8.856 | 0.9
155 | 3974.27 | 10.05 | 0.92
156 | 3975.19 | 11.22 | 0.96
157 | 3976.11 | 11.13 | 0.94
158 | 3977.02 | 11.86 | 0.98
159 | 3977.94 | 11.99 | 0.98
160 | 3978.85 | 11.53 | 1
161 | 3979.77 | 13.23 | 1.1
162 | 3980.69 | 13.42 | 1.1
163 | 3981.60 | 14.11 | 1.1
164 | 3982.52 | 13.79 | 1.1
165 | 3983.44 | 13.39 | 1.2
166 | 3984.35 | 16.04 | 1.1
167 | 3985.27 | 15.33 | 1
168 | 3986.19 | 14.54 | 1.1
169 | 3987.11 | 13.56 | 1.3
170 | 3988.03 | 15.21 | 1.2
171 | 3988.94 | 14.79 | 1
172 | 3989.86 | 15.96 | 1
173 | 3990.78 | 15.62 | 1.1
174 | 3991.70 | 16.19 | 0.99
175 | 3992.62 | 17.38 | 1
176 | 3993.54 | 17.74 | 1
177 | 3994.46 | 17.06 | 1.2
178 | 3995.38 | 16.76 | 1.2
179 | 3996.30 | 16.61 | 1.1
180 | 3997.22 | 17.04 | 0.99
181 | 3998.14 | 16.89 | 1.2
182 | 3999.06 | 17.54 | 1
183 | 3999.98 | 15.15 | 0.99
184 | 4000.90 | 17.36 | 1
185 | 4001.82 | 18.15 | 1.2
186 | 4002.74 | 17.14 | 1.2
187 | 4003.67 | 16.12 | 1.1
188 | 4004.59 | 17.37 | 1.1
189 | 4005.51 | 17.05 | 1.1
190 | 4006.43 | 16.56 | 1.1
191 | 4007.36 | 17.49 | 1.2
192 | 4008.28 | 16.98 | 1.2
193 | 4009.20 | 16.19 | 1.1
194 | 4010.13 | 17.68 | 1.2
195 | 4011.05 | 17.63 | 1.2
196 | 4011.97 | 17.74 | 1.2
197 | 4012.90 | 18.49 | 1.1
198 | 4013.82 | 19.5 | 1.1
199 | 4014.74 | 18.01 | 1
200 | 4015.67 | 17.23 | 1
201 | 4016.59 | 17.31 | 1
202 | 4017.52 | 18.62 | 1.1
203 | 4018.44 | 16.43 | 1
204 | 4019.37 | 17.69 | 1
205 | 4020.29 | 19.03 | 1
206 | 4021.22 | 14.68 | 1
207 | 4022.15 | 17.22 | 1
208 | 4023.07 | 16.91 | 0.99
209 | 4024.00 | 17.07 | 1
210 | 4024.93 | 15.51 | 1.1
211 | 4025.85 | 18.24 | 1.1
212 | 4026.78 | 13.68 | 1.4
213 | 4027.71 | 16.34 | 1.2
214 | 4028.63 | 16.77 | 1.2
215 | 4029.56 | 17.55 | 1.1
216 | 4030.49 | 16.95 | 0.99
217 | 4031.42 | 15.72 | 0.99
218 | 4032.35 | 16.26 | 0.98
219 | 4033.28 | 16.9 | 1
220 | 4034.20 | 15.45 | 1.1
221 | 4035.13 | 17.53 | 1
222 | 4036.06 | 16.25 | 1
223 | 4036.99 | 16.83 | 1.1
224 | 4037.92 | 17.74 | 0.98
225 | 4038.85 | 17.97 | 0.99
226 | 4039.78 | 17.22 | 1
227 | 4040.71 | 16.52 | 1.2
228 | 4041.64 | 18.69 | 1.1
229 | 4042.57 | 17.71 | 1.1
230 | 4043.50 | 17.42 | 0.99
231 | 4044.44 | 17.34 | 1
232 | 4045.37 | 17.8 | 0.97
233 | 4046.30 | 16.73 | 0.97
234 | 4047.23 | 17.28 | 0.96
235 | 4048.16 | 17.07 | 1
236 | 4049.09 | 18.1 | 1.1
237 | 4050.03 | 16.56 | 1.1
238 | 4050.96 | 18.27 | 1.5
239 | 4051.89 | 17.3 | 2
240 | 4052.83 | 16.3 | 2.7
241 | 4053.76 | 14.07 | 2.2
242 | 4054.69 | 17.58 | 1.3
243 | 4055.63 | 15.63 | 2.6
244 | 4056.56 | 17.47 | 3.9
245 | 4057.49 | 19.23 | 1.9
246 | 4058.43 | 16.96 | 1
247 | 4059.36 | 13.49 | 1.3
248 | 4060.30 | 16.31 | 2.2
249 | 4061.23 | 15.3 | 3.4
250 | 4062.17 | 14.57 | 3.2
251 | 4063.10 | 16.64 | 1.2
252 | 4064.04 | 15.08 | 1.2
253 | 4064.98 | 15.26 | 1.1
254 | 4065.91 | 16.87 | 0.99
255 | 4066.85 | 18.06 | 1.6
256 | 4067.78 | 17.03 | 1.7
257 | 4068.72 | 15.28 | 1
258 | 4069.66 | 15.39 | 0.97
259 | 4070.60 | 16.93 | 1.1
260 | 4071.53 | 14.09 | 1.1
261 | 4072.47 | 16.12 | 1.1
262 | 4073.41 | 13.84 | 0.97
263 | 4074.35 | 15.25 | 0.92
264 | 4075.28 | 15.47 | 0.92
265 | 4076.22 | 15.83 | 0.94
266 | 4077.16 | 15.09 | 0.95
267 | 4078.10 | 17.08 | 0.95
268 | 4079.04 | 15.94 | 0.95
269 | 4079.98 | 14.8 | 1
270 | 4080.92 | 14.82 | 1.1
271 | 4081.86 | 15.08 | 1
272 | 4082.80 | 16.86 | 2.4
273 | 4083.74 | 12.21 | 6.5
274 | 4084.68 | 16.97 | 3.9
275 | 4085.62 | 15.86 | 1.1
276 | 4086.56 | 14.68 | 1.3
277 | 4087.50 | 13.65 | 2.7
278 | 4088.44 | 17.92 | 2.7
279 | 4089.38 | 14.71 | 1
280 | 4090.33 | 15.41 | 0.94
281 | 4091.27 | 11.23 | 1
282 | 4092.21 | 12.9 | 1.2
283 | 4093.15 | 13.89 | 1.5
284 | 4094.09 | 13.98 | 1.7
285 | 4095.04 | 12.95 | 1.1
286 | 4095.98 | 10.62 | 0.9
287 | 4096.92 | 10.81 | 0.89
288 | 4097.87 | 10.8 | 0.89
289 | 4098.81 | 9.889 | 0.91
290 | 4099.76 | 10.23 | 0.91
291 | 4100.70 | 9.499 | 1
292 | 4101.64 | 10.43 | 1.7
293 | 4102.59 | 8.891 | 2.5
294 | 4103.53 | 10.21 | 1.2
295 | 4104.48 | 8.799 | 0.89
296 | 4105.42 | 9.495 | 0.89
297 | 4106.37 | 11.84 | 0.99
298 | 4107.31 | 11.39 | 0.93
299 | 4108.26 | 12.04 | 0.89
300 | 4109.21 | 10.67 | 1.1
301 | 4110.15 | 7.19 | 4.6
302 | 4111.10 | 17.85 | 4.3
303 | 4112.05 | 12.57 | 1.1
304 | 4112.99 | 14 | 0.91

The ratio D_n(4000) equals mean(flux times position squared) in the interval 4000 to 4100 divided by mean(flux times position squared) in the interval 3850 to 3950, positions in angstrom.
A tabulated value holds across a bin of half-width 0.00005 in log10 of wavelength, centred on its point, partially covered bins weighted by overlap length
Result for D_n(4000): 1.35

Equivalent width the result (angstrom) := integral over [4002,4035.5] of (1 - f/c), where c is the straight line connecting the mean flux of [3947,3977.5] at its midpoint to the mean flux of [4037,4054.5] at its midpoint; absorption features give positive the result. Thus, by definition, -4.06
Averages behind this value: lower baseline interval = 11.1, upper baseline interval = 17.2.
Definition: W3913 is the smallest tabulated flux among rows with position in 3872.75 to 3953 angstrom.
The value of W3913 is 6.791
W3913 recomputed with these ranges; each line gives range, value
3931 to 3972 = 4.855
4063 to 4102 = 9.499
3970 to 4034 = 4.96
